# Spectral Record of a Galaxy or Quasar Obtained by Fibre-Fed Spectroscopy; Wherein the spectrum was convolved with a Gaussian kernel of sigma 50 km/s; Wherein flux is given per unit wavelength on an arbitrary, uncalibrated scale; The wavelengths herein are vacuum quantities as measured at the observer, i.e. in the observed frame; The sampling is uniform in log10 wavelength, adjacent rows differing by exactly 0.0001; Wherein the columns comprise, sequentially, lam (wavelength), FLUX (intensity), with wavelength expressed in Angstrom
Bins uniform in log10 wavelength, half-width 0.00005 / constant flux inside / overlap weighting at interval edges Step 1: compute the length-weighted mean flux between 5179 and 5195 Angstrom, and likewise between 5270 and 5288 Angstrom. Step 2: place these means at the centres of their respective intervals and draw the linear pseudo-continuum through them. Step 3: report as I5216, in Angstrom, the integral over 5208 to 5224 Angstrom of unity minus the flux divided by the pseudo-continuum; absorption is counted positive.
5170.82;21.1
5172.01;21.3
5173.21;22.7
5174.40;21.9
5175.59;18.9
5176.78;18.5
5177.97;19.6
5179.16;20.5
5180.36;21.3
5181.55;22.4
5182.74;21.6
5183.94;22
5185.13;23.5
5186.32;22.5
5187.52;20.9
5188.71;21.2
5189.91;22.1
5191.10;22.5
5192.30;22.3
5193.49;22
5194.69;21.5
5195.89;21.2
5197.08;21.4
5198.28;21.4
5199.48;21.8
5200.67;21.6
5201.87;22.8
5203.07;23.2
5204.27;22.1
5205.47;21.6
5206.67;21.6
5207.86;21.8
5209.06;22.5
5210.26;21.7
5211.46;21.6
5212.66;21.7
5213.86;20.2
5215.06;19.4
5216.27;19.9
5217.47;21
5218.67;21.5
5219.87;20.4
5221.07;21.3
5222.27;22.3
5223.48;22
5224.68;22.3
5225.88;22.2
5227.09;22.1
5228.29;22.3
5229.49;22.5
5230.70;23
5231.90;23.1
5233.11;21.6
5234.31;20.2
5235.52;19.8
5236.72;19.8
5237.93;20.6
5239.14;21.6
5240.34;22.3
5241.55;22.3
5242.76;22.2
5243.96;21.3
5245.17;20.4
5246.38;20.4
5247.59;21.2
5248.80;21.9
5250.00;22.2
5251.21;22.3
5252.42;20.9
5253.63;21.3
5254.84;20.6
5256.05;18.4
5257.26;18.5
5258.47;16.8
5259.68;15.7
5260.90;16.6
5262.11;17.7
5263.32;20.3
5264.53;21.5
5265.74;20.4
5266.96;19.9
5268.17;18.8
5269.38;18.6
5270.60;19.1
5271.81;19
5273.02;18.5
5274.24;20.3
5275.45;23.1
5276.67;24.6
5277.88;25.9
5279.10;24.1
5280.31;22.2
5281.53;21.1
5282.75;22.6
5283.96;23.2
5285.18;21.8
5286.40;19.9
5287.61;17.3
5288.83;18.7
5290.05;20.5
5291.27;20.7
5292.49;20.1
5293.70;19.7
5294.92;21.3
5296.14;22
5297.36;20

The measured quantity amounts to 0.4 Angstrom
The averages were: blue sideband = 21.9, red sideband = 21.6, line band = 21.2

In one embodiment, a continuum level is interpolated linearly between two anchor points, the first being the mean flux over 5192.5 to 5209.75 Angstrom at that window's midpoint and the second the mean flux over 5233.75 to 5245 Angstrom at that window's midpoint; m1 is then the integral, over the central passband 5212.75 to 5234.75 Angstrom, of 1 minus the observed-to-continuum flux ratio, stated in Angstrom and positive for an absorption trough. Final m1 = -0.1 Angstrom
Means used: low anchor 21.9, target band 21.5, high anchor 21.1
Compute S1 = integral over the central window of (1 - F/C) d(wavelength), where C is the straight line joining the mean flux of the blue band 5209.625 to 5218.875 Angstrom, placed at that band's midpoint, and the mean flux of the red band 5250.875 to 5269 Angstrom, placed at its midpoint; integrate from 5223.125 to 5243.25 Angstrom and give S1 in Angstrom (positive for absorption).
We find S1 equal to -1.6 Angstrom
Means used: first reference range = 20.8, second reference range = 19.3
